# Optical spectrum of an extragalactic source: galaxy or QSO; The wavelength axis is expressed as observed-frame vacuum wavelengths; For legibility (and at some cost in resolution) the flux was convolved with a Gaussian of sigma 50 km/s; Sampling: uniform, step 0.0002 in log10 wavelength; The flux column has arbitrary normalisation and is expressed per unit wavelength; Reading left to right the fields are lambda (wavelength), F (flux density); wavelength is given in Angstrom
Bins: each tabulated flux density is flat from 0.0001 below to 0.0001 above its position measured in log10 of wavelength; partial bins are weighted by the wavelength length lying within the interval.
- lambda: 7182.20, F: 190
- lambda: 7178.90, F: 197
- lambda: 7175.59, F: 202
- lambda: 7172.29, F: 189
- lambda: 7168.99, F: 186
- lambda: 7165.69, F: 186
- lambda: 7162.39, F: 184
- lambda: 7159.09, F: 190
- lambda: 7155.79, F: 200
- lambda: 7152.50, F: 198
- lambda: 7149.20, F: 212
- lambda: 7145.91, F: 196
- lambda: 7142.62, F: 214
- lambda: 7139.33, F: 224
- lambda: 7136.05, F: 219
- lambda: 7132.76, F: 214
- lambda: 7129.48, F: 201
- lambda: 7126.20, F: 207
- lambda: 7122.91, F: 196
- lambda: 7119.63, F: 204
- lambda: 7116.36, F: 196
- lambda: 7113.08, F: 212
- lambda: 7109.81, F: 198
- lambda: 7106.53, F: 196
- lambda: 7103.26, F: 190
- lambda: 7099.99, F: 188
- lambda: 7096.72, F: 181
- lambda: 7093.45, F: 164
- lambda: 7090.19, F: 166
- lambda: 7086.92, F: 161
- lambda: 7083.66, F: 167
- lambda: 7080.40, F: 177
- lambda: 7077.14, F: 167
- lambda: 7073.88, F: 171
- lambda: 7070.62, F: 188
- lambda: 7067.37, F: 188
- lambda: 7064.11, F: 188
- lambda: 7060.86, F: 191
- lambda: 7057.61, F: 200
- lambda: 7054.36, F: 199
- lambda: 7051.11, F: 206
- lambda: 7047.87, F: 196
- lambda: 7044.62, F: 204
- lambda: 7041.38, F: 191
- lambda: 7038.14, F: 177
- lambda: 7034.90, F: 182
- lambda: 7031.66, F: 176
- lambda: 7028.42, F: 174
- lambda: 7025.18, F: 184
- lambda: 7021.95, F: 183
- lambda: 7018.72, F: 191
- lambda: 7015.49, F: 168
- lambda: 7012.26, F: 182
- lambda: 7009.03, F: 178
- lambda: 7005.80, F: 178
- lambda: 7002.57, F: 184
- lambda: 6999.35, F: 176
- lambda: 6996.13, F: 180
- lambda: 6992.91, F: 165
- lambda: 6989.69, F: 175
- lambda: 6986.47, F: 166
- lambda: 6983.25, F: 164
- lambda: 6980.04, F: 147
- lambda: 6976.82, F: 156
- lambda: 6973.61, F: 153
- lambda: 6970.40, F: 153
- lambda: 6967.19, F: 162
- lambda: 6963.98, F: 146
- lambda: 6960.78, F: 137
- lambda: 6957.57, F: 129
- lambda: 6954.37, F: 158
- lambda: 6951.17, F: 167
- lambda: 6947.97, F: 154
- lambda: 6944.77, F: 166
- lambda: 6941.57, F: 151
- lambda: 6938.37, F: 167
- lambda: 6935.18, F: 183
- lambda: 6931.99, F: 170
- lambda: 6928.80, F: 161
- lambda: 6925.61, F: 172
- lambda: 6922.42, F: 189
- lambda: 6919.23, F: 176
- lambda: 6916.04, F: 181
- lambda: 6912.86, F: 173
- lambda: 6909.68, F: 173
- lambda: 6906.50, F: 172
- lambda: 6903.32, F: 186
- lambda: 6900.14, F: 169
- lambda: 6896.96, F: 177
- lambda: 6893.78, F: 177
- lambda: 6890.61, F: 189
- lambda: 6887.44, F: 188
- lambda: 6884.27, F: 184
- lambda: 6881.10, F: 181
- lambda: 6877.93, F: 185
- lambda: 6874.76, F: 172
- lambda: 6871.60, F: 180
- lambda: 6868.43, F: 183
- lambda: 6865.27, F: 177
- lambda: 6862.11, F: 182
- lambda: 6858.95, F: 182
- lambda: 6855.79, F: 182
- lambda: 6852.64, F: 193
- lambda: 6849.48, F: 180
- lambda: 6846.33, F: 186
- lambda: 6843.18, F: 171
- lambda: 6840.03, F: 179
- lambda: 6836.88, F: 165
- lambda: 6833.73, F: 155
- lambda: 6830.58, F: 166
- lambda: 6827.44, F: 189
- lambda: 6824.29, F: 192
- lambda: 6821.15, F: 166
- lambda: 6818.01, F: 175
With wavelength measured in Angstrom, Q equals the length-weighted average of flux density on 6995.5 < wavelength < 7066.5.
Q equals 186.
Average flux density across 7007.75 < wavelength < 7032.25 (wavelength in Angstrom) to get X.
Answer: 180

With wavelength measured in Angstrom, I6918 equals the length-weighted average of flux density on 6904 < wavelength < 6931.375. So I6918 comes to 175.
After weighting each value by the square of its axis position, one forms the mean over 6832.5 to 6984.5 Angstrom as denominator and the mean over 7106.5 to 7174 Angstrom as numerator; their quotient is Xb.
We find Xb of 1.3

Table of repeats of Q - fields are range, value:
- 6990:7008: 177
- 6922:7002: 162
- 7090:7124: 191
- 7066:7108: 177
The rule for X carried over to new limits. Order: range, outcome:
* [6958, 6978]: 150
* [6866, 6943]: 177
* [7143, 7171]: 195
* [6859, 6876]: 179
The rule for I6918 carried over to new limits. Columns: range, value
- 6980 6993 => 165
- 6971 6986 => 156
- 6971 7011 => 168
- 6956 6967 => 141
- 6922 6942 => 170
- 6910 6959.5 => 166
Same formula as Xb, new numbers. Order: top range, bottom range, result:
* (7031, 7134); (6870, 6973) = 1.17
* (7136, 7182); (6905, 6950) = 1.25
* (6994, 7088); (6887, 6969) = 1.13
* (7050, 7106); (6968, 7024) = 1.09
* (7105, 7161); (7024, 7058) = 1.11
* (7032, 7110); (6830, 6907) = 1.09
